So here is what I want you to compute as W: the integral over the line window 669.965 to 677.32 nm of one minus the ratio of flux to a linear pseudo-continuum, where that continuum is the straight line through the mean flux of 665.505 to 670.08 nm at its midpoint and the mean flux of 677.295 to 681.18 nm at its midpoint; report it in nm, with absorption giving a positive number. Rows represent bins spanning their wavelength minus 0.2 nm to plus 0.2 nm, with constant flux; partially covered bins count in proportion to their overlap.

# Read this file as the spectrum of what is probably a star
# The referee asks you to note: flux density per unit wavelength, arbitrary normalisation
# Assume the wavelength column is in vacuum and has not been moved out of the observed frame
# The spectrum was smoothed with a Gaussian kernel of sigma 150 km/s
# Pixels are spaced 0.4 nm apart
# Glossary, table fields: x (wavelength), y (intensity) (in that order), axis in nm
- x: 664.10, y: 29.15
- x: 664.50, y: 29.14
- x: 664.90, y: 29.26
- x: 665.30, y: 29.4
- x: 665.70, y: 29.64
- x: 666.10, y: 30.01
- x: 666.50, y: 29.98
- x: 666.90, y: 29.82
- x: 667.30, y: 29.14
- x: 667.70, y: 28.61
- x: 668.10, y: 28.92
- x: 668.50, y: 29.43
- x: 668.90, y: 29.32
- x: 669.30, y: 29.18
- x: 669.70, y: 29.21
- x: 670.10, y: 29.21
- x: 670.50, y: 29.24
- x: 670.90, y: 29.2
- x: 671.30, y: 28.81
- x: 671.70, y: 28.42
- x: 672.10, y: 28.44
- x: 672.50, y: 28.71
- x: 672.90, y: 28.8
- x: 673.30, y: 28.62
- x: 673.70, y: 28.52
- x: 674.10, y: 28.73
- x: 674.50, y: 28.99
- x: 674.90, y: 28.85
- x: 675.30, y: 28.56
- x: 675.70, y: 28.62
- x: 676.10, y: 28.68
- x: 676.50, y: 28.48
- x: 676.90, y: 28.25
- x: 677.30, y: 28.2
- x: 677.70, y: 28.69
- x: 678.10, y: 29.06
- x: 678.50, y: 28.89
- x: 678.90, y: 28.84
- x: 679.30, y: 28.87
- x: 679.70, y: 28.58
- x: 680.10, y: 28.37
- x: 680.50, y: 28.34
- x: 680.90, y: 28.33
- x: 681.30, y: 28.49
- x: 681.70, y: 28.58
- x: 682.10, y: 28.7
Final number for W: 0.07 nm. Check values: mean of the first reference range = 29.4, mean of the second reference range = 28.6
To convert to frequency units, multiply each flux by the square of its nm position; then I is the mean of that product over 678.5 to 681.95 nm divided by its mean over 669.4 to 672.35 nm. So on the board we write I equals 1.02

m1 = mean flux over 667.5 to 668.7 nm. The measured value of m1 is 29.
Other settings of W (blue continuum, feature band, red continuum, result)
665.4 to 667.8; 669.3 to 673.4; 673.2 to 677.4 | 0.02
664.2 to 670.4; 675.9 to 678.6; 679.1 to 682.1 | 0.01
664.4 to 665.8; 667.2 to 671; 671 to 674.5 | -0.02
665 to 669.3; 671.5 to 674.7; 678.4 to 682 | 0.04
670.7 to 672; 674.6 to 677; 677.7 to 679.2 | 0.02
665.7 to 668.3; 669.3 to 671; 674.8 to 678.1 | 0.00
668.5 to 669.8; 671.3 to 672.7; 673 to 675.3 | 0.02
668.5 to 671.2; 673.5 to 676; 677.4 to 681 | 0.02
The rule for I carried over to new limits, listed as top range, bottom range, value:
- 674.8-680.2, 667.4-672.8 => 1.01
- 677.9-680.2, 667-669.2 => 1.02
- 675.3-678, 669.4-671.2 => 1.00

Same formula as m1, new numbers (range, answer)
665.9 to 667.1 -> 29.9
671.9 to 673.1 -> 28.7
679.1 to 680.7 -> 28.5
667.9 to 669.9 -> 29.2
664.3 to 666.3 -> 29.5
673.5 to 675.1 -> 28.8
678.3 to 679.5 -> 28.9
